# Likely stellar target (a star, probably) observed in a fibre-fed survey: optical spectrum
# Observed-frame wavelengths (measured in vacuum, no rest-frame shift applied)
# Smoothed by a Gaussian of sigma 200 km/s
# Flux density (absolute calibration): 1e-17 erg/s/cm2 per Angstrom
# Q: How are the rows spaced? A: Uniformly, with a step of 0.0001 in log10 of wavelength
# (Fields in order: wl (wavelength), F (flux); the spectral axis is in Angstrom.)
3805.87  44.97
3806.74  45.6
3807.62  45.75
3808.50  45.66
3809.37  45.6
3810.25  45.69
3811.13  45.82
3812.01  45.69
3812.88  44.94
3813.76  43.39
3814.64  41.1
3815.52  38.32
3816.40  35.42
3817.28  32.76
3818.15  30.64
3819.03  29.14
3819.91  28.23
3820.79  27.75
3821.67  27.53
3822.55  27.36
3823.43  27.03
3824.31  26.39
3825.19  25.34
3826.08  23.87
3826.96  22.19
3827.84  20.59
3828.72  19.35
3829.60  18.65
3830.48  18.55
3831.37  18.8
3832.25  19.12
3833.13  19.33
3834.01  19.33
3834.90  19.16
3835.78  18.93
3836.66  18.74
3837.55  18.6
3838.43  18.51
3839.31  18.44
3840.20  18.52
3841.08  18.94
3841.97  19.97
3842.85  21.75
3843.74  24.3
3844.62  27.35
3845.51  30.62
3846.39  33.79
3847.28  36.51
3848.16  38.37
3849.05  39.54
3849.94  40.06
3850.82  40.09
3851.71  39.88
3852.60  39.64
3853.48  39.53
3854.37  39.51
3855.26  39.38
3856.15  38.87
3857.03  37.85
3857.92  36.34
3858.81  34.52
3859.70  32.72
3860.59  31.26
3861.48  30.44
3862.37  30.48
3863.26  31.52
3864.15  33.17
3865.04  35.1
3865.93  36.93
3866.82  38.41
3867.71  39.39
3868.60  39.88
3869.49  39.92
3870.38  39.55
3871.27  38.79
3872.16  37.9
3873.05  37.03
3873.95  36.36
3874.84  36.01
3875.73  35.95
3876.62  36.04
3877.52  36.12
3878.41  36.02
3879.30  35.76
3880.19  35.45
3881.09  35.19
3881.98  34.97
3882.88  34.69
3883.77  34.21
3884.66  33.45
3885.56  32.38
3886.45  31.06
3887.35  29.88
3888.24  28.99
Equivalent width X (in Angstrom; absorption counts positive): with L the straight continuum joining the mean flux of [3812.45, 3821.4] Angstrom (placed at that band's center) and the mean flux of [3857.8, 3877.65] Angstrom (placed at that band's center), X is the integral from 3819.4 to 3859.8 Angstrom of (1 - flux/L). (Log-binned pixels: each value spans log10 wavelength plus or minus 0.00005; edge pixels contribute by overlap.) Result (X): 8.92 Angstrom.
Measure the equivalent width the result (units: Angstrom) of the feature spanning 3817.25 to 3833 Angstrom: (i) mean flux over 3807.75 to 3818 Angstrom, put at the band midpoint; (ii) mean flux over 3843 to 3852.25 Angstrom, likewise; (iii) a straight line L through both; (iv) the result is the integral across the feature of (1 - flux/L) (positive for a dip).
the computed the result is 6.1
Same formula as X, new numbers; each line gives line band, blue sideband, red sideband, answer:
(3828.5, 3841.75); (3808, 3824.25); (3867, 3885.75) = 6.4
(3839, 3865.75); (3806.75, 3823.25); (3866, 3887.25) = 3.0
